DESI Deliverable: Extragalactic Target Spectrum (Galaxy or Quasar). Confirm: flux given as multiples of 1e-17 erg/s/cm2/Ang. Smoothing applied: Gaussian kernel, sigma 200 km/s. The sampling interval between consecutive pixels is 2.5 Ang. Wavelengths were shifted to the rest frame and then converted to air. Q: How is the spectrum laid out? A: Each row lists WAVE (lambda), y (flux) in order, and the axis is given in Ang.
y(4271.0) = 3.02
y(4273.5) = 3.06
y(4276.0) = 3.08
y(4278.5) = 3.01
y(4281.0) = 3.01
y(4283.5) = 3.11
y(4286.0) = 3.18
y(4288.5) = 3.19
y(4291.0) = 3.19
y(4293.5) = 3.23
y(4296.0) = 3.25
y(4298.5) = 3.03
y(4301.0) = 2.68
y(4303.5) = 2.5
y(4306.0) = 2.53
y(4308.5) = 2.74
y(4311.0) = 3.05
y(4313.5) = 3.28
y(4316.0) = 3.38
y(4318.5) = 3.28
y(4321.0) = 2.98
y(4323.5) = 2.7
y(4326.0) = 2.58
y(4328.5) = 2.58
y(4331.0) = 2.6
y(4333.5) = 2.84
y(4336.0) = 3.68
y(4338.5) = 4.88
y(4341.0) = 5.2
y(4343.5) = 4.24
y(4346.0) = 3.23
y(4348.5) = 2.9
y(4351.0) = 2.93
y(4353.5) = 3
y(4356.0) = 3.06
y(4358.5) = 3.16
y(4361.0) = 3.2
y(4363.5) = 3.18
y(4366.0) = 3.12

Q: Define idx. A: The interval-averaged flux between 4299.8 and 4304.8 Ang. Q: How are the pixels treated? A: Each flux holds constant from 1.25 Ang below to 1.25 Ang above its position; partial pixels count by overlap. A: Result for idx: 2.59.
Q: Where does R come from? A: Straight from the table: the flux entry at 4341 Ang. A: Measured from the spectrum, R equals 5.2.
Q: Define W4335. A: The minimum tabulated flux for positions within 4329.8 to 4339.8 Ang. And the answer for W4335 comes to 2.6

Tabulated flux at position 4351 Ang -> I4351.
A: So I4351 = 2.93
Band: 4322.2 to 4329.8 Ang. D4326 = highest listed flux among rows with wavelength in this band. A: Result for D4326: 2.7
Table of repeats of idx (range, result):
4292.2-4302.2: 3.05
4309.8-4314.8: 3.17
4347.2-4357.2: 2.97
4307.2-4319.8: 3.14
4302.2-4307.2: 2.52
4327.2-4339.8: 3.32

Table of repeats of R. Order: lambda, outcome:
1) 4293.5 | 3.23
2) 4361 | 3.2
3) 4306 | 2.53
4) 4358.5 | 3.16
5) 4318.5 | 3.28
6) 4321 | 2.98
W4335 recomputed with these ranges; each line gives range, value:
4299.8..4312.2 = 2.5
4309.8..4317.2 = 3.05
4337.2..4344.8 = 4.24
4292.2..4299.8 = 3.03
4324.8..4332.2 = 2.58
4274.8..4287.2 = 3.01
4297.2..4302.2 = 2.68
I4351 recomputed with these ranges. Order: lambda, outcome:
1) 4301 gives 2.68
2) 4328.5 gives 2.58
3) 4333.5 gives 2.84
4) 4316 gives 3.38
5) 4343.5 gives 4.24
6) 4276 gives 3.08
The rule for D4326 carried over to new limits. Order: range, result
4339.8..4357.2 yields 5.2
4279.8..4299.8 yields 3.25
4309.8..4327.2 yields 3.38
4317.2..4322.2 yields 3.28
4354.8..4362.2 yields 3.2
